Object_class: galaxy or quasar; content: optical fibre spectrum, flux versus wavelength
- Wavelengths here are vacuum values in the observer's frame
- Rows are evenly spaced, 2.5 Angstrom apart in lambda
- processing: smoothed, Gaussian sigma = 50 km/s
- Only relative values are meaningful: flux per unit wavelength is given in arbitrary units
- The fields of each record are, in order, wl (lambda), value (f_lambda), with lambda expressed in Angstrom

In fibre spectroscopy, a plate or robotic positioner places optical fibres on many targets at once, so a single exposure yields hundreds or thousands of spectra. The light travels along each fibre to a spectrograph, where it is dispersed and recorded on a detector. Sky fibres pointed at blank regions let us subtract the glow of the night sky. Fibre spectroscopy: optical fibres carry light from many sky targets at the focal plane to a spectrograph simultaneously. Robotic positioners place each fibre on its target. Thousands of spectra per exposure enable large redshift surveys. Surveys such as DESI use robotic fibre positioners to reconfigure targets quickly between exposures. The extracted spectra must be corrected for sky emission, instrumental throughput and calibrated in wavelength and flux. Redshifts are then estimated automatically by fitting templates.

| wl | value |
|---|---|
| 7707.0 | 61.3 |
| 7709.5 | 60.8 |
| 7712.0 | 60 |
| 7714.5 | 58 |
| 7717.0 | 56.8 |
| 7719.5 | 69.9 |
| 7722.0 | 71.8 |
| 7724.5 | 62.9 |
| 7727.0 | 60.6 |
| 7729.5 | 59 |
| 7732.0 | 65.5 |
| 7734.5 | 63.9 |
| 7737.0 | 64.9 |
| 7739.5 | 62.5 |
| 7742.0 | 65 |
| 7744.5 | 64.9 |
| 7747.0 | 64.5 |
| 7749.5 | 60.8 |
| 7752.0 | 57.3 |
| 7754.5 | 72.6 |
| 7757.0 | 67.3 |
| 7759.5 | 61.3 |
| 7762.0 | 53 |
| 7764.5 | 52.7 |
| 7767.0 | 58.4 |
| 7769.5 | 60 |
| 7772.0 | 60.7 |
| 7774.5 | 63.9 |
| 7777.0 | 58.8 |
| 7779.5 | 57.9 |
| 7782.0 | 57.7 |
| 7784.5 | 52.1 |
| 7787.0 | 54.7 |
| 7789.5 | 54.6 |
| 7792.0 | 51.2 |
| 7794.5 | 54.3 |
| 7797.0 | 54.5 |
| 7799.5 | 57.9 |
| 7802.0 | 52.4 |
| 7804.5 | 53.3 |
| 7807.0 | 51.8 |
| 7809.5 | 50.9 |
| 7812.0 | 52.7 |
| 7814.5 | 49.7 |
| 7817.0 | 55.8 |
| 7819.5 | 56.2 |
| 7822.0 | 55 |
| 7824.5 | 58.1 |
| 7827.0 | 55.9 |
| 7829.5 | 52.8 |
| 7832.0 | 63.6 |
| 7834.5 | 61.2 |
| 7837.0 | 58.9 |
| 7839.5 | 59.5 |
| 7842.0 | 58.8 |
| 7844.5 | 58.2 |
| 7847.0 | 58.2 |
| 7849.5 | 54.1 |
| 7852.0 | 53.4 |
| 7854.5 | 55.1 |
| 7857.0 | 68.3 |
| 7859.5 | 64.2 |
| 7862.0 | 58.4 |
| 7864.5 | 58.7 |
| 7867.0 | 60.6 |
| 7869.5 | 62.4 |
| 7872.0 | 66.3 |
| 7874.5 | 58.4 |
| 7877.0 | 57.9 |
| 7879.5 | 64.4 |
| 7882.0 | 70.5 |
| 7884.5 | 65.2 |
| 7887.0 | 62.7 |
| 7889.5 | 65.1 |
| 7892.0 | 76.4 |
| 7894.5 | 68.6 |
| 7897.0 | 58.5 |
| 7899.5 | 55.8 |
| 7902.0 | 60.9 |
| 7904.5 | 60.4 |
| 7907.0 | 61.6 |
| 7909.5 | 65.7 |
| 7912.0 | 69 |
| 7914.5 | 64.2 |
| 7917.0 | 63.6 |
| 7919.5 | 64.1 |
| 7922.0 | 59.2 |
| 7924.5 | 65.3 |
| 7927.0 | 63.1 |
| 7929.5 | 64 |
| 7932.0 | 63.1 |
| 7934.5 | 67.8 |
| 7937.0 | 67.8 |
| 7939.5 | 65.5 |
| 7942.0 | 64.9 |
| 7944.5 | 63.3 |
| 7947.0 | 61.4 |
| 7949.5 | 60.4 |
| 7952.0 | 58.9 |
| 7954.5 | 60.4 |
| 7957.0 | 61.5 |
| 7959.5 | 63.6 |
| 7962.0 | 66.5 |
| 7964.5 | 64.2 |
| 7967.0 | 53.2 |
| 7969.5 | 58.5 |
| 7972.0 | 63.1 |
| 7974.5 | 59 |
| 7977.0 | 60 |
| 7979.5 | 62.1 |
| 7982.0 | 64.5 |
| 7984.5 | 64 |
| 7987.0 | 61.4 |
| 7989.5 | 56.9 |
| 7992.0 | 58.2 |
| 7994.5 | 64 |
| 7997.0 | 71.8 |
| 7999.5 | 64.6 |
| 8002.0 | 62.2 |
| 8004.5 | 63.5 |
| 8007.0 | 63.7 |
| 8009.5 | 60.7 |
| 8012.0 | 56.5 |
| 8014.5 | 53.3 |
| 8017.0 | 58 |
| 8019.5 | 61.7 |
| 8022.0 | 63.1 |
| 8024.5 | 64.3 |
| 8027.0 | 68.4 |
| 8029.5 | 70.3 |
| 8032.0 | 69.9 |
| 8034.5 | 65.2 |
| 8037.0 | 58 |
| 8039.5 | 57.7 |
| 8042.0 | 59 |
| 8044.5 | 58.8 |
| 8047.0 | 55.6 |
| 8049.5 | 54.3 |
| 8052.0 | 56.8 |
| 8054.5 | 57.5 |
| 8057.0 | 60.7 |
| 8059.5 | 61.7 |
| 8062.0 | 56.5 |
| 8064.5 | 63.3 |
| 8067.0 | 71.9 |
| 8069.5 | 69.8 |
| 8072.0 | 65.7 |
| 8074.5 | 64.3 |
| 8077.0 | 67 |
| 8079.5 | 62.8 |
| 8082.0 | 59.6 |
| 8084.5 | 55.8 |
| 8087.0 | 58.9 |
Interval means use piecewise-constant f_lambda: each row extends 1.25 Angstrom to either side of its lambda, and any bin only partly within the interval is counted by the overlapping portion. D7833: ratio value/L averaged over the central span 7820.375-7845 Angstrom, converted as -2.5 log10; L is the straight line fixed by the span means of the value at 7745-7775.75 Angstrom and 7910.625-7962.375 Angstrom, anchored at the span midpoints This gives 0.07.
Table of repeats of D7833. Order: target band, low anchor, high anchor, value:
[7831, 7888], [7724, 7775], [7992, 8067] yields 0.02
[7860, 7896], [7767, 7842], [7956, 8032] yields -0.10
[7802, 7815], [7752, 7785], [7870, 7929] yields 0.18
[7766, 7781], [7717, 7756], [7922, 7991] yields 0.07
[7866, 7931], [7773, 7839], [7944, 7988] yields -0.08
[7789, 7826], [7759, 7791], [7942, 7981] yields 0.08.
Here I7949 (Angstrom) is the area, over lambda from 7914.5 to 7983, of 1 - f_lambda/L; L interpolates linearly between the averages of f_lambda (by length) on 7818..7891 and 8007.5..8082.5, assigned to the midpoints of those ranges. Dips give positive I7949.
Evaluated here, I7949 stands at -1.8 Angstrom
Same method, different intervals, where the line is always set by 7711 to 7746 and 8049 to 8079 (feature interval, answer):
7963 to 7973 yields 0.5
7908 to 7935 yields -0.6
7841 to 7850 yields 0.8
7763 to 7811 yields 5.7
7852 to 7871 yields 0.7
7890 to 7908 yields -0.1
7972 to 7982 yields 0.3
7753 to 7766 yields 0.4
